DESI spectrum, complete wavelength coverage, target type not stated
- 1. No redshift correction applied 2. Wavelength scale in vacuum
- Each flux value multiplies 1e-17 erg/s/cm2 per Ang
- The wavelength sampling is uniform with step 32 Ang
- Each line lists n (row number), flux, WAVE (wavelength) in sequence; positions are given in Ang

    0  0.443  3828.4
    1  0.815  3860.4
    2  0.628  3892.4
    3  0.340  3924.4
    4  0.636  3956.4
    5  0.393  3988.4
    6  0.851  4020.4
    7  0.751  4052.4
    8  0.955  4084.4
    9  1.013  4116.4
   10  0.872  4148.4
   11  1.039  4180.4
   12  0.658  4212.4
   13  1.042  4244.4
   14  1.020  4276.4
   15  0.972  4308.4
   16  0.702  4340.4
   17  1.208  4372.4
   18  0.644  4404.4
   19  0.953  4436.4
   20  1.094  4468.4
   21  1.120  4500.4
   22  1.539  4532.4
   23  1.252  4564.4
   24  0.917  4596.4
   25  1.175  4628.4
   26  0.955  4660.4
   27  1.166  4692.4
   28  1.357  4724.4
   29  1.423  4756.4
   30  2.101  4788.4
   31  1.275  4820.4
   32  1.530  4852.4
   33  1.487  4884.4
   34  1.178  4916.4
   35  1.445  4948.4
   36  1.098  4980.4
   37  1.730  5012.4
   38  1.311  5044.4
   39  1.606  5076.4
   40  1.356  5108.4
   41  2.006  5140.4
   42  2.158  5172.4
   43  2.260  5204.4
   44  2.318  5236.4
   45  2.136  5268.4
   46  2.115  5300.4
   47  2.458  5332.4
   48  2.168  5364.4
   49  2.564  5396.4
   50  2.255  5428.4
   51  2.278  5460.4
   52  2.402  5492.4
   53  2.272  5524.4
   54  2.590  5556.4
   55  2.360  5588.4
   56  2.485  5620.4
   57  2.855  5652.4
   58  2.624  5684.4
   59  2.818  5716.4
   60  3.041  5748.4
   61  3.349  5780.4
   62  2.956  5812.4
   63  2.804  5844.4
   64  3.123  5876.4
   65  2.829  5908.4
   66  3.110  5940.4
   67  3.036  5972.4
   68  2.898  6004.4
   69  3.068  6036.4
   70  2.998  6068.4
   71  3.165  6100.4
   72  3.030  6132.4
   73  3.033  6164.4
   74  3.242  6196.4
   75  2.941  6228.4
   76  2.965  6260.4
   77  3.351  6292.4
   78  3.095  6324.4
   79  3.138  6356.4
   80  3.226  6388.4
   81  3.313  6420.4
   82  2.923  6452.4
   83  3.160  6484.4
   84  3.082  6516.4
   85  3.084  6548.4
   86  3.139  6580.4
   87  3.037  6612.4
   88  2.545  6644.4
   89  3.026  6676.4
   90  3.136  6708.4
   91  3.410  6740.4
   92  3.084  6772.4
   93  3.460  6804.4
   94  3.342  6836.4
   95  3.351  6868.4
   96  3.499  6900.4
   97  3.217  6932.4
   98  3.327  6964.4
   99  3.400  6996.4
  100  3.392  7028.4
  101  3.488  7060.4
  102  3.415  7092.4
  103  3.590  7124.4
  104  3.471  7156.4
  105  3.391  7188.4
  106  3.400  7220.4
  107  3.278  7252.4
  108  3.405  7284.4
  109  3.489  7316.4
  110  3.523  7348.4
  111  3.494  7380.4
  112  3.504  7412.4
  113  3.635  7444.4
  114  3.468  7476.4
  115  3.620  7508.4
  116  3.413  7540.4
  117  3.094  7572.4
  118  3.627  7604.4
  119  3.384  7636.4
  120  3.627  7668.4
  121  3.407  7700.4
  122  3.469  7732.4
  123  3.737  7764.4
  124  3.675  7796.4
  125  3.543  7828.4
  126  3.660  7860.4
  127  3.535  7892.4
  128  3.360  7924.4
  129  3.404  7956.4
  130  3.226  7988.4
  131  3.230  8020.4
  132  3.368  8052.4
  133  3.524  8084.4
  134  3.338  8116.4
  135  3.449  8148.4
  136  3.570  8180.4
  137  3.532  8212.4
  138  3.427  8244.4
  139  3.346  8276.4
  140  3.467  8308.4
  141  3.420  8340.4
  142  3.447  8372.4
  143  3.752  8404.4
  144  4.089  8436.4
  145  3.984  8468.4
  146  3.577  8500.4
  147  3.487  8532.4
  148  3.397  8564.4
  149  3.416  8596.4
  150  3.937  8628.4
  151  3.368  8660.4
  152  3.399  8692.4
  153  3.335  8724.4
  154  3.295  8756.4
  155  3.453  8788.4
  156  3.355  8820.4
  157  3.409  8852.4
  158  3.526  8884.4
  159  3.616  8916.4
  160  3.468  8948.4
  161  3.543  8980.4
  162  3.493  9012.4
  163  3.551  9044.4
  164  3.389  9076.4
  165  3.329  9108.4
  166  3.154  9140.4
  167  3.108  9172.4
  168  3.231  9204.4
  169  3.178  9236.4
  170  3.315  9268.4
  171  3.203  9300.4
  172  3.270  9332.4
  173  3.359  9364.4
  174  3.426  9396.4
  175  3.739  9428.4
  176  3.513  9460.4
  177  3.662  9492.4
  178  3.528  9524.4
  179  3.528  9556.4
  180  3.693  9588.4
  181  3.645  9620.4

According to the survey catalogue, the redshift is 0.284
